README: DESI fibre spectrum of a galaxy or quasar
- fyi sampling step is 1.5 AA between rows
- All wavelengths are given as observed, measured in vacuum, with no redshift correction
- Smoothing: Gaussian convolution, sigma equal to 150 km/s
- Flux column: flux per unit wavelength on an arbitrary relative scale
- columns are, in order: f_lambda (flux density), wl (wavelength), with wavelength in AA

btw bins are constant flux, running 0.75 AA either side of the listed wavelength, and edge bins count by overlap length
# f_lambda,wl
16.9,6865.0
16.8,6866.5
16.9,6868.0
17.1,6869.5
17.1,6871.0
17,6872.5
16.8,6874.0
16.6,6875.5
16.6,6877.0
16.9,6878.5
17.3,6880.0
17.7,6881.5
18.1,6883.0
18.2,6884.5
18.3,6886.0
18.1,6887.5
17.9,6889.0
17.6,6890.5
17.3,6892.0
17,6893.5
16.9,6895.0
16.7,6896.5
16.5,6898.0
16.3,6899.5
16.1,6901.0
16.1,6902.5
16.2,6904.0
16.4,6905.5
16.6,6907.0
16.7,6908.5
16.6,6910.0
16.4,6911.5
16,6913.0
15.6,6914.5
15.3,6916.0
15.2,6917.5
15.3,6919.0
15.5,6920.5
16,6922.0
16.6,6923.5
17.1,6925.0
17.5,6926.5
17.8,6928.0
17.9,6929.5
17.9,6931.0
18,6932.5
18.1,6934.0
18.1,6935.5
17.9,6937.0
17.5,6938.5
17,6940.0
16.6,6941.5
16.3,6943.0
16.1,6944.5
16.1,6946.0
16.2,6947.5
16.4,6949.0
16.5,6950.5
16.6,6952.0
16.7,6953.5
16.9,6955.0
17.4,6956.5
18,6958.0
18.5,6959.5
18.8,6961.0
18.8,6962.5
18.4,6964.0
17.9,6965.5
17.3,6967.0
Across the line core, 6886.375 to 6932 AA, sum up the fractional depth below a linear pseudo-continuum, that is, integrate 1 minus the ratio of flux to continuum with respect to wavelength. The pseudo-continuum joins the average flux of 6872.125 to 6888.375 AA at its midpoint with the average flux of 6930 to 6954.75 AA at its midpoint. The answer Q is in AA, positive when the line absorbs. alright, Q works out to 1.5 AA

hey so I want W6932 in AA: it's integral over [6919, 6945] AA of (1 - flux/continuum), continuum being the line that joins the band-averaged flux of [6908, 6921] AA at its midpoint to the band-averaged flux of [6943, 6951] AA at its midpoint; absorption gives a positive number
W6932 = -1.7 AA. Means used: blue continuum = 15.8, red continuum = 16.3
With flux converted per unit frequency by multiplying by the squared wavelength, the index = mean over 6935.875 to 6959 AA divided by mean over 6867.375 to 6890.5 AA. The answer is 0.99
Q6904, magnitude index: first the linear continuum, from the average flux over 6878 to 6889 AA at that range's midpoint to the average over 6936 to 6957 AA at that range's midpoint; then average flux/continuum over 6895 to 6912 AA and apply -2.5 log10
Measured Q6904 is 0.067 mag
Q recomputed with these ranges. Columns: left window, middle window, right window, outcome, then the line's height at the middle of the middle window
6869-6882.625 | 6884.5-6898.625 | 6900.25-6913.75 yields -0.6 AA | 16.7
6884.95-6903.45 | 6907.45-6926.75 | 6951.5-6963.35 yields 1.3 AA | 17.3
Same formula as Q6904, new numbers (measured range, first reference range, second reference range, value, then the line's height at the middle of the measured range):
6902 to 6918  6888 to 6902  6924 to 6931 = 0.07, 17.2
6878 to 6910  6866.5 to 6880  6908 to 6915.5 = -0.04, 16.5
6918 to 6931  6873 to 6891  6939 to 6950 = 0.00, 16.8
